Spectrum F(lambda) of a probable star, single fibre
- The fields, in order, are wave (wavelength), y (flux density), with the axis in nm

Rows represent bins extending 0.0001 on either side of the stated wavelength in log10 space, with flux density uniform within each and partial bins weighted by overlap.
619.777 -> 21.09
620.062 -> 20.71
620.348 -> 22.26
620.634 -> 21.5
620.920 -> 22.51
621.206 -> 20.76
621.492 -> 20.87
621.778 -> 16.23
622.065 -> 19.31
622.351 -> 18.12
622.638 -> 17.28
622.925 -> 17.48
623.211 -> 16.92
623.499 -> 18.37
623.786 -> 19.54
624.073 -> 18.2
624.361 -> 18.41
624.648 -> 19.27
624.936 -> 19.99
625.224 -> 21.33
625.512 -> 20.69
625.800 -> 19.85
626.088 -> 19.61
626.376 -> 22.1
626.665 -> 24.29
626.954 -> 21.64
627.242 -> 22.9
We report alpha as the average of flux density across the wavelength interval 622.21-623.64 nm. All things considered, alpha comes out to 17.6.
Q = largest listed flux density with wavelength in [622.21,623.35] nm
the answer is 18.12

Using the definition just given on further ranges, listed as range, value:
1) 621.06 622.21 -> 20.87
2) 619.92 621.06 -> 22.51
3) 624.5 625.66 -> 21.33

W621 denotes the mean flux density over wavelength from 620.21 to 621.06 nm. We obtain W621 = 22.1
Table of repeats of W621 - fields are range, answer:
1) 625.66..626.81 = 21.5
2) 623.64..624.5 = 18.7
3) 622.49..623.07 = 17.4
